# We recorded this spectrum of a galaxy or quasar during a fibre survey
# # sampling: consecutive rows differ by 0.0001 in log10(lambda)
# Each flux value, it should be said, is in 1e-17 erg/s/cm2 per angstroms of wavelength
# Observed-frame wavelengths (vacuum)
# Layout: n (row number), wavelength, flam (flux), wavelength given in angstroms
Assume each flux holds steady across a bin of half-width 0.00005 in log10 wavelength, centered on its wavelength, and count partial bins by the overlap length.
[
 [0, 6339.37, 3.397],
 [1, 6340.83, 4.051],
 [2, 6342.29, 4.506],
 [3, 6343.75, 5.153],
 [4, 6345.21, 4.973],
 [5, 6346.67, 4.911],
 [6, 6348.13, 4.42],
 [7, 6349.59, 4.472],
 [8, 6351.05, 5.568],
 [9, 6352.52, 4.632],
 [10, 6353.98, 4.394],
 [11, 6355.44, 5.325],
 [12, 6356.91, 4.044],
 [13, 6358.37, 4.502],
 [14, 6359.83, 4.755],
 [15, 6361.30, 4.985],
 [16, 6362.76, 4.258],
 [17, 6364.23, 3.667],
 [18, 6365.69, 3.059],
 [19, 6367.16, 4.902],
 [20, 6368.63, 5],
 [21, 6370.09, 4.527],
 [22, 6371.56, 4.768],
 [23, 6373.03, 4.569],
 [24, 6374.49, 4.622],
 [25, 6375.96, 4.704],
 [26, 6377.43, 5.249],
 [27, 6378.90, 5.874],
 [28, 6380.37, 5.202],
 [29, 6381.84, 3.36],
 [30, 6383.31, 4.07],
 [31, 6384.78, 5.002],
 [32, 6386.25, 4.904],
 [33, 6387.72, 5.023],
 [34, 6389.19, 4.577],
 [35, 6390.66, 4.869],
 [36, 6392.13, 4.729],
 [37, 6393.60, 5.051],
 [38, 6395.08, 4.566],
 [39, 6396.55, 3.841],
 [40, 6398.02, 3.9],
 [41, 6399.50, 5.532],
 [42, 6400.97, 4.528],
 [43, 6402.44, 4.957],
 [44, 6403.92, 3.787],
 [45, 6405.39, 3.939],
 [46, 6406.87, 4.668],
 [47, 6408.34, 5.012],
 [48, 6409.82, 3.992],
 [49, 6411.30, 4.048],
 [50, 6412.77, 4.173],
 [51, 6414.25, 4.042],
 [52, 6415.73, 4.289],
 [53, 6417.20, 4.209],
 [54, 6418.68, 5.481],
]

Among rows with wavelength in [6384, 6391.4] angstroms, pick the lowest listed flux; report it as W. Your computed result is 4.577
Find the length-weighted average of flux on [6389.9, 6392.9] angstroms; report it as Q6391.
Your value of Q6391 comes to 4.81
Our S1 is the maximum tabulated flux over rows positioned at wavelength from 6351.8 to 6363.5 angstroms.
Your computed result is 5.325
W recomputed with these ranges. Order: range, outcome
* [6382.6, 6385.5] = 4.07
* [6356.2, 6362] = 4.044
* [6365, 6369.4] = 3.059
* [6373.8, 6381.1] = 4.622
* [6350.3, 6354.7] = 4.394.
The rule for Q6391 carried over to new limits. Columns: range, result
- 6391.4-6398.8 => 4.42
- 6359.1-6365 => 4.41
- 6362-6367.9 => 3.98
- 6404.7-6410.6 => 4.4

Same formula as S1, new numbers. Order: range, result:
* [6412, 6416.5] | 4.289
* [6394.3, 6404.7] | 5.532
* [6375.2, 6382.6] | 5.874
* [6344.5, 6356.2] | 5.568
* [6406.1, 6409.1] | 5.012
